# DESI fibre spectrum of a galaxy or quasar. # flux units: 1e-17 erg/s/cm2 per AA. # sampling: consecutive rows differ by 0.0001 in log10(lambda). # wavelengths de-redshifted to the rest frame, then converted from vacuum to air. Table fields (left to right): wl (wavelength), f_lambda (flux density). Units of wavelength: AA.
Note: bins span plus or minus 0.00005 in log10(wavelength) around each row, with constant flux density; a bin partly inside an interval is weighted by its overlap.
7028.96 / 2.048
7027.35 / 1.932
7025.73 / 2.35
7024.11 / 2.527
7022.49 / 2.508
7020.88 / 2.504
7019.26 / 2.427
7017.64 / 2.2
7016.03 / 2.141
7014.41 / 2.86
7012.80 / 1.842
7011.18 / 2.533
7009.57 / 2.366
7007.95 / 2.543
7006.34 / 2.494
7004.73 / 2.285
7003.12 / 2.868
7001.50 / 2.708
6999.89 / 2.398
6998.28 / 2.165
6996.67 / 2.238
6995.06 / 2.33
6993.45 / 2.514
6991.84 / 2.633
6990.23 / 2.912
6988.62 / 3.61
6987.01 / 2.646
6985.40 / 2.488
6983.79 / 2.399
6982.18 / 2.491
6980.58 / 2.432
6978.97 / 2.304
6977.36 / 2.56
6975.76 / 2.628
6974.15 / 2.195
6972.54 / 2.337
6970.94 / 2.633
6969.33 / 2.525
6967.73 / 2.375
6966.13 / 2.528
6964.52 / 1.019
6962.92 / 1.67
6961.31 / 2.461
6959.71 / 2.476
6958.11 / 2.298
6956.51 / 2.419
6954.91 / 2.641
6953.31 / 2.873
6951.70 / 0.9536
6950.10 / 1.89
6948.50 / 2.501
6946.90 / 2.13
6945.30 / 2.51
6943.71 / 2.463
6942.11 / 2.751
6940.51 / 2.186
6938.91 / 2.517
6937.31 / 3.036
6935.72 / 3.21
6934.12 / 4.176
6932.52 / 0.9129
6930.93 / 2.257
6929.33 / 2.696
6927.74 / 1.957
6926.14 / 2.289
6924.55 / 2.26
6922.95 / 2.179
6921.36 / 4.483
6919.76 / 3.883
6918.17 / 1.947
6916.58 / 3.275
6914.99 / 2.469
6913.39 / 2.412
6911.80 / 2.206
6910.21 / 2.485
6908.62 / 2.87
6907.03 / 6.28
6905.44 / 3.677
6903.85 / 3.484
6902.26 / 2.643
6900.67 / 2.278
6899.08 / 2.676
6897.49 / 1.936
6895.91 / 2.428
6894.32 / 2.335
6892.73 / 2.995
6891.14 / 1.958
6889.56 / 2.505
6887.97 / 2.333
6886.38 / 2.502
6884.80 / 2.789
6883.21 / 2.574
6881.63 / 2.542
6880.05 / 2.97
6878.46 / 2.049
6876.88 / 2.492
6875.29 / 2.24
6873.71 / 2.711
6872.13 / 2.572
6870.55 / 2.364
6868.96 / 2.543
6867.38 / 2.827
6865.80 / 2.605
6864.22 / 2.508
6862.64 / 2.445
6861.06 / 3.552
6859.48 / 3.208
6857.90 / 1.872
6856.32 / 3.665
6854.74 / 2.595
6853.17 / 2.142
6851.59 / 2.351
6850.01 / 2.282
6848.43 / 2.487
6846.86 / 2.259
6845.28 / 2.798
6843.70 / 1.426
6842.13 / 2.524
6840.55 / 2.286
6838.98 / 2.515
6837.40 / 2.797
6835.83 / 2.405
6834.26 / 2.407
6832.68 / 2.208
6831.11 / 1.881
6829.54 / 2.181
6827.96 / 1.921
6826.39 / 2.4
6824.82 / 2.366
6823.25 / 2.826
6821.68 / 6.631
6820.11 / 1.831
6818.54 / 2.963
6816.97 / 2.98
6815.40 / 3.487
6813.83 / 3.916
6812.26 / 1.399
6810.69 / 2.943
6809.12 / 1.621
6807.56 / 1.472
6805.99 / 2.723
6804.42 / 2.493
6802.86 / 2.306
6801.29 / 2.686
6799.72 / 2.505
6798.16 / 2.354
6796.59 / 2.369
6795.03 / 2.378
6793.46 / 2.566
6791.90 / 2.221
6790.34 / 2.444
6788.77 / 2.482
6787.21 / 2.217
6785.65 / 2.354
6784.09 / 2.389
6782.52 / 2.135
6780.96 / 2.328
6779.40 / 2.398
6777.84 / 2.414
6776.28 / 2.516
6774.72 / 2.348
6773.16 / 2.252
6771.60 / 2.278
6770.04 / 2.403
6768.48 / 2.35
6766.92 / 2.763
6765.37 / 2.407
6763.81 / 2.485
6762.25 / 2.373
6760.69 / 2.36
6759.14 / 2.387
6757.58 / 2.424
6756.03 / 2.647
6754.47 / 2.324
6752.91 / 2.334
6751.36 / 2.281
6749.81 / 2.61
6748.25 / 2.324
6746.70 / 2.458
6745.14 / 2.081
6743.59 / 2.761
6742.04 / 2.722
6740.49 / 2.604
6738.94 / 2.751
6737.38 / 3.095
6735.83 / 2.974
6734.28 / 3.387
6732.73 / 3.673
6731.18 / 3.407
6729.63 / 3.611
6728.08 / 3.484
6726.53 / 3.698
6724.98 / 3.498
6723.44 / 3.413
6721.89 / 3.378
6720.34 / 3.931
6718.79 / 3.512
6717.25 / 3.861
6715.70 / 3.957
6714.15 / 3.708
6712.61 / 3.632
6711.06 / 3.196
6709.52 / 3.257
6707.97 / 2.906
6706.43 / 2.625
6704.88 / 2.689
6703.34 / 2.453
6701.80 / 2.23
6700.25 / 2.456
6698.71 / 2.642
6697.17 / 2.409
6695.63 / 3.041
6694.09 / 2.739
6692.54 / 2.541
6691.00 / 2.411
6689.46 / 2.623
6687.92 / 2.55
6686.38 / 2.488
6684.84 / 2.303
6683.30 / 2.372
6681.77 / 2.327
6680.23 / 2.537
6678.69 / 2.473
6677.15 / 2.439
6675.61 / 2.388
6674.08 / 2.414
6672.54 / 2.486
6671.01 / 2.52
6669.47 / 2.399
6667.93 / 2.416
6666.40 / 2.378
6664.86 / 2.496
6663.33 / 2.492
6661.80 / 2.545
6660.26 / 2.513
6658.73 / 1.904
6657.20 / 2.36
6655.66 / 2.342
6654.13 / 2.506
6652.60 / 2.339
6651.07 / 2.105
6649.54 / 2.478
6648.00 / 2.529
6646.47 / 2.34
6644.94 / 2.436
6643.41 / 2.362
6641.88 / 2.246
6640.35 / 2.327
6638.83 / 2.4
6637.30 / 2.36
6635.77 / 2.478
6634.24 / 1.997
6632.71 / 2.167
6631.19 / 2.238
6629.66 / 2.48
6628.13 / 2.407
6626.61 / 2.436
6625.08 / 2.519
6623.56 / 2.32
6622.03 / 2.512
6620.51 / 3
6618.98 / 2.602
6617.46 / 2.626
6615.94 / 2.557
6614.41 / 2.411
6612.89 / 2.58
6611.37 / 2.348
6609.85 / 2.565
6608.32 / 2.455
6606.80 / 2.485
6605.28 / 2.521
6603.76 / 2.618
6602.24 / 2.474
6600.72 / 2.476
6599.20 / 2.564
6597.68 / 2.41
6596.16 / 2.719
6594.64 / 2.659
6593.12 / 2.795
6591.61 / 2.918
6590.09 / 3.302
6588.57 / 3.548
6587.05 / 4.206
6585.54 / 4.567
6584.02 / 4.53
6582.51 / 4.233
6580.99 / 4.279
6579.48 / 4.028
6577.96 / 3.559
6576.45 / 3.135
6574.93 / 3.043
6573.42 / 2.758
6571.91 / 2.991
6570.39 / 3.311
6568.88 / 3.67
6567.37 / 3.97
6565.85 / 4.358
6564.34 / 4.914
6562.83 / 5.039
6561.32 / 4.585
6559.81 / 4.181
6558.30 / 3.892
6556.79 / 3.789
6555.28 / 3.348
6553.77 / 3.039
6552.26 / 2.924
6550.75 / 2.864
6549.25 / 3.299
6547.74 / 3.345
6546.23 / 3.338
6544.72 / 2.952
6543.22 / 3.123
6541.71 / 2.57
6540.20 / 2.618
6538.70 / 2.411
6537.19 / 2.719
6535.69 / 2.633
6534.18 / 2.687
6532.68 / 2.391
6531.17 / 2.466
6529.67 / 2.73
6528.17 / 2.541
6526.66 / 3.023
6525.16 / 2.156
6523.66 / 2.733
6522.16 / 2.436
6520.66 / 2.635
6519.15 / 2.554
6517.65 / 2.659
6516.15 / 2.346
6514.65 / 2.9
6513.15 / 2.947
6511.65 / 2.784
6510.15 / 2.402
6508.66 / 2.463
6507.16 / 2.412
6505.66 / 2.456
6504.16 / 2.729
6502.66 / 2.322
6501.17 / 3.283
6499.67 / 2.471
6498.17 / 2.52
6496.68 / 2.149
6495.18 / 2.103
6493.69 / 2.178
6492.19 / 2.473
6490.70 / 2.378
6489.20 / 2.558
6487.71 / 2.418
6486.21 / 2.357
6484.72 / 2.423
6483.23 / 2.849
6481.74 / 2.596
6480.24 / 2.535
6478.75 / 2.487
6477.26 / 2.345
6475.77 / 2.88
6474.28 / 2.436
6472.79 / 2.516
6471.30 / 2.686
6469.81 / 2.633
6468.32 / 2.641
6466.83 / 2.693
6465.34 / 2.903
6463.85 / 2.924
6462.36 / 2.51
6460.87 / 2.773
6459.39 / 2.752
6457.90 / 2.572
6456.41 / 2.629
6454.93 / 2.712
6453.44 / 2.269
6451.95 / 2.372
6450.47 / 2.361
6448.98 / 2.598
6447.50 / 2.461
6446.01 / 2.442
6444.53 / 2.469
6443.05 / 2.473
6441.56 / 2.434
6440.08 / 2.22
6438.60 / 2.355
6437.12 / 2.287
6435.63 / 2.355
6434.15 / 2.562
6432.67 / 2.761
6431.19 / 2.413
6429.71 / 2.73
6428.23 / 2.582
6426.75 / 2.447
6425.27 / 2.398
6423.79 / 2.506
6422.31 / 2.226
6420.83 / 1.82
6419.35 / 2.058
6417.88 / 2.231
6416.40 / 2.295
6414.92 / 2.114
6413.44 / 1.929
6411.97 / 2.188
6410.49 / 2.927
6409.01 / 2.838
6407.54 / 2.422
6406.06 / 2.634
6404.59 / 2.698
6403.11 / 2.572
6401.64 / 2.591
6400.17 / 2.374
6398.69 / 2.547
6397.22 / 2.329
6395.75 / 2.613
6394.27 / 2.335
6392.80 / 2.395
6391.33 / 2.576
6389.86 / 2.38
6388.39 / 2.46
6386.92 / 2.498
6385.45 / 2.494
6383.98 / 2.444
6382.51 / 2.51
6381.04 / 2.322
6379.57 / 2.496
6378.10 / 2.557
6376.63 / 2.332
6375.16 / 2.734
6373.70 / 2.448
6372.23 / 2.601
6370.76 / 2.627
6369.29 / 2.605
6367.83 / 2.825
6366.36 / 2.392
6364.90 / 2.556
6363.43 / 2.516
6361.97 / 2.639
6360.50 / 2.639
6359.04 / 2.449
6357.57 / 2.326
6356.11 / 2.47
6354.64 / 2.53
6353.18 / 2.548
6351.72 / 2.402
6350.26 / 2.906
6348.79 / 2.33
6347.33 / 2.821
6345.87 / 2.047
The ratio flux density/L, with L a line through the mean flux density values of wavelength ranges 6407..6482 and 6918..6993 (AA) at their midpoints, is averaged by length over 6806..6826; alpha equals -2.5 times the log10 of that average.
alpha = -0.15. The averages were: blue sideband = 2.49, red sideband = 2.49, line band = 2.86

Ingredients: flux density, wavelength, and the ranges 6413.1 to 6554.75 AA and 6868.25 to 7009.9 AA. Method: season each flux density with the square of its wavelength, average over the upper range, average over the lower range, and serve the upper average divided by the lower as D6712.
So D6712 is 1.1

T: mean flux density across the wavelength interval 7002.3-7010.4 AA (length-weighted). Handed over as 2.51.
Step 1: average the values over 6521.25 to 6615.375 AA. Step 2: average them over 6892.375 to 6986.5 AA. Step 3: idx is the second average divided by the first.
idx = 0.81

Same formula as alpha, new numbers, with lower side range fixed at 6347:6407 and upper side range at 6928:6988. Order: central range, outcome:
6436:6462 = 0.012 mag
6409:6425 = 0.115 mag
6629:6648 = 0.062 mag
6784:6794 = 0.024 mag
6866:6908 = -0.131 mag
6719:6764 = -0.183 mag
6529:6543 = -0.048 mag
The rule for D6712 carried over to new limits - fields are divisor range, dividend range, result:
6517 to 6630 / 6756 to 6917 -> 0.91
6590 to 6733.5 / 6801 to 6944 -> 1.05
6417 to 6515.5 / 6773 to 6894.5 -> 1.12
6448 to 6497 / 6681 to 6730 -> 1.27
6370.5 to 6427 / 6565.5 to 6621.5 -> 1.35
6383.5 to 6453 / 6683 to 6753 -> 1.33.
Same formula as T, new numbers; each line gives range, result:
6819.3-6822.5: 4.21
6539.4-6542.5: 2.6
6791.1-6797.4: 2.38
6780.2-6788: 2.29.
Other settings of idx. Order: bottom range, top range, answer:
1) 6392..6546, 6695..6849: 1.06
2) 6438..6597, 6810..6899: 0.89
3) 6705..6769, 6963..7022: 0.82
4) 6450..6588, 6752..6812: 0.81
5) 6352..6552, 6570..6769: 1.08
